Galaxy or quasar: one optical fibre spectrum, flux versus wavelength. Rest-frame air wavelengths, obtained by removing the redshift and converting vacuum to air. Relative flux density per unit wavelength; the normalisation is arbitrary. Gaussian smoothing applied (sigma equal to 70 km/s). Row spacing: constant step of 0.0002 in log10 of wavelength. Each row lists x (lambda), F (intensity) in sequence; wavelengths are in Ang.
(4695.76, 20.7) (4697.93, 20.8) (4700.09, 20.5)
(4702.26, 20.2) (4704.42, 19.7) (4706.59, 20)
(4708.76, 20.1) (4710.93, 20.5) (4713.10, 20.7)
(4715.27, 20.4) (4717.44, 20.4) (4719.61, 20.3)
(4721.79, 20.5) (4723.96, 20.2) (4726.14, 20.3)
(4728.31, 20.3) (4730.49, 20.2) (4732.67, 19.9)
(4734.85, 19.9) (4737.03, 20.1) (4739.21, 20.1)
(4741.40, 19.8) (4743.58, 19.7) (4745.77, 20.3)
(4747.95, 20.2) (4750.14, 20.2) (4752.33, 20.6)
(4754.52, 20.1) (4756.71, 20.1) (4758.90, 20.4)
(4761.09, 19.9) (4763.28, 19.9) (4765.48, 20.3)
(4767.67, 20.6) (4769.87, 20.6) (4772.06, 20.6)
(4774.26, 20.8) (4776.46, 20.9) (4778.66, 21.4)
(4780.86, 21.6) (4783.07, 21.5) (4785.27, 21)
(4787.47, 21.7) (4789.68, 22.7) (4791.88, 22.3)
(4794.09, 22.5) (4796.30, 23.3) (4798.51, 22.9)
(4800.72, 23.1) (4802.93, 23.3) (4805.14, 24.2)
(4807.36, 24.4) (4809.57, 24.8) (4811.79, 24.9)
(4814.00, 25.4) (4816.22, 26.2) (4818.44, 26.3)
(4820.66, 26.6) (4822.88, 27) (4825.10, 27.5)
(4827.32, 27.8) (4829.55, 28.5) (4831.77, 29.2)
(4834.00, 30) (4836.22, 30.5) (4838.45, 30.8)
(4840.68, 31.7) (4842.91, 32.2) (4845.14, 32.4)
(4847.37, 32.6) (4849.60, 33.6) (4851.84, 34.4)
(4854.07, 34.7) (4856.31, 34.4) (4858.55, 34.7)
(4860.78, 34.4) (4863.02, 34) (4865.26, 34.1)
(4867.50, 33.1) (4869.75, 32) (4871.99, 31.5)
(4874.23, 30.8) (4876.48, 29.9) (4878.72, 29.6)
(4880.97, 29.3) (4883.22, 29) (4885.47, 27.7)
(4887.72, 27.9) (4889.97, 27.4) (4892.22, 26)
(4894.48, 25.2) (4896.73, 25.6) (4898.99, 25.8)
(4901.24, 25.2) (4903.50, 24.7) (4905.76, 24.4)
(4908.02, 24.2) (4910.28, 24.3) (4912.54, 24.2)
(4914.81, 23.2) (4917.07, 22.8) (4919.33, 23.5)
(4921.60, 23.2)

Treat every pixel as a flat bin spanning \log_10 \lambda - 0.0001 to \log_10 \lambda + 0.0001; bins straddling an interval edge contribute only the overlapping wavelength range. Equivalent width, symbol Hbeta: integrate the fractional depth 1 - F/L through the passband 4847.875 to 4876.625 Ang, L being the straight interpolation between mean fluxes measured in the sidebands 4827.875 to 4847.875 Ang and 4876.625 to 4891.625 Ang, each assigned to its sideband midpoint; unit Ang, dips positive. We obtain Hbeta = -3.6 Ang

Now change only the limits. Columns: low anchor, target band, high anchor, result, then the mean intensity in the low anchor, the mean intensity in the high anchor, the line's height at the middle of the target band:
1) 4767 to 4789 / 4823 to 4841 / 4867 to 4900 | -3.1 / 21.1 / 28.6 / 25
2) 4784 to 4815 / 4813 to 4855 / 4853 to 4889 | -3.8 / 23.3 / 31.7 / 27.3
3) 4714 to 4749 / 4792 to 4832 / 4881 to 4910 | -3.7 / 20.2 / 26.2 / 23.1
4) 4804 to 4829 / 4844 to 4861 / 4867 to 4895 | -3.7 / 26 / 29.2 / 27.8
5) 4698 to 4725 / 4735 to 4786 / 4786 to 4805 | 3.0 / 20.3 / 22.8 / 21.7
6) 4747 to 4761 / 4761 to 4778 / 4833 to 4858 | 1.4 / 20.2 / 32.5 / 22.3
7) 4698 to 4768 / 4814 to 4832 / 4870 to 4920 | -2.6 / 20.2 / 26.6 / 23.7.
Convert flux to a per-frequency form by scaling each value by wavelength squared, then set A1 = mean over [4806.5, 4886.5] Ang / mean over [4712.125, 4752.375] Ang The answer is 1.6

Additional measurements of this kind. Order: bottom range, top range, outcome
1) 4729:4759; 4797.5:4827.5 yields 1.29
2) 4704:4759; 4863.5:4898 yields 1.55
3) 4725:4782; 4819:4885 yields 1.60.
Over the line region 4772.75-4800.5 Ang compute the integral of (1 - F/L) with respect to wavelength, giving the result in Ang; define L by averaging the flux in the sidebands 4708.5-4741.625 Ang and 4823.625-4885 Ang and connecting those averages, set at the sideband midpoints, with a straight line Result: 4.02 Ang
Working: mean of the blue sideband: 20.2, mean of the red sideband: 31.5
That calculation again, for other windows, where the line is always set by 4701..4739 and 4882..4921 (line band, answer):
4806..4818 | -1.25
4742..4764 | 1.05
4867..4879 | -3.24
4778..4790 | 0.24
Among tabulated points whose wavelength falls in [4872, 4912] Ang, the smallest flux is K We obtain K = 24.2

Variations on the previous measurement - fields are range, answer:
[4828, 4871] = 28.5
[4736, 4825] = 19.7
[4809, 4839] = 24.8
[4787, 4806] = 21.7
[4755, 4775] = 19.9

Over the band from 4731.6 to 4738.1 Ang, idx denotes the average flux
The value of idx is 20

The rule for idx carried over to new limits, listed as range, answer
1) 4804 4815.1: 24.7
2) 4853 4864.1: 34.4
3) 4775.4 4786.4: 21.3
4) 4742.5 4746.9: 20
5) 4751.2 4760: 20.3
